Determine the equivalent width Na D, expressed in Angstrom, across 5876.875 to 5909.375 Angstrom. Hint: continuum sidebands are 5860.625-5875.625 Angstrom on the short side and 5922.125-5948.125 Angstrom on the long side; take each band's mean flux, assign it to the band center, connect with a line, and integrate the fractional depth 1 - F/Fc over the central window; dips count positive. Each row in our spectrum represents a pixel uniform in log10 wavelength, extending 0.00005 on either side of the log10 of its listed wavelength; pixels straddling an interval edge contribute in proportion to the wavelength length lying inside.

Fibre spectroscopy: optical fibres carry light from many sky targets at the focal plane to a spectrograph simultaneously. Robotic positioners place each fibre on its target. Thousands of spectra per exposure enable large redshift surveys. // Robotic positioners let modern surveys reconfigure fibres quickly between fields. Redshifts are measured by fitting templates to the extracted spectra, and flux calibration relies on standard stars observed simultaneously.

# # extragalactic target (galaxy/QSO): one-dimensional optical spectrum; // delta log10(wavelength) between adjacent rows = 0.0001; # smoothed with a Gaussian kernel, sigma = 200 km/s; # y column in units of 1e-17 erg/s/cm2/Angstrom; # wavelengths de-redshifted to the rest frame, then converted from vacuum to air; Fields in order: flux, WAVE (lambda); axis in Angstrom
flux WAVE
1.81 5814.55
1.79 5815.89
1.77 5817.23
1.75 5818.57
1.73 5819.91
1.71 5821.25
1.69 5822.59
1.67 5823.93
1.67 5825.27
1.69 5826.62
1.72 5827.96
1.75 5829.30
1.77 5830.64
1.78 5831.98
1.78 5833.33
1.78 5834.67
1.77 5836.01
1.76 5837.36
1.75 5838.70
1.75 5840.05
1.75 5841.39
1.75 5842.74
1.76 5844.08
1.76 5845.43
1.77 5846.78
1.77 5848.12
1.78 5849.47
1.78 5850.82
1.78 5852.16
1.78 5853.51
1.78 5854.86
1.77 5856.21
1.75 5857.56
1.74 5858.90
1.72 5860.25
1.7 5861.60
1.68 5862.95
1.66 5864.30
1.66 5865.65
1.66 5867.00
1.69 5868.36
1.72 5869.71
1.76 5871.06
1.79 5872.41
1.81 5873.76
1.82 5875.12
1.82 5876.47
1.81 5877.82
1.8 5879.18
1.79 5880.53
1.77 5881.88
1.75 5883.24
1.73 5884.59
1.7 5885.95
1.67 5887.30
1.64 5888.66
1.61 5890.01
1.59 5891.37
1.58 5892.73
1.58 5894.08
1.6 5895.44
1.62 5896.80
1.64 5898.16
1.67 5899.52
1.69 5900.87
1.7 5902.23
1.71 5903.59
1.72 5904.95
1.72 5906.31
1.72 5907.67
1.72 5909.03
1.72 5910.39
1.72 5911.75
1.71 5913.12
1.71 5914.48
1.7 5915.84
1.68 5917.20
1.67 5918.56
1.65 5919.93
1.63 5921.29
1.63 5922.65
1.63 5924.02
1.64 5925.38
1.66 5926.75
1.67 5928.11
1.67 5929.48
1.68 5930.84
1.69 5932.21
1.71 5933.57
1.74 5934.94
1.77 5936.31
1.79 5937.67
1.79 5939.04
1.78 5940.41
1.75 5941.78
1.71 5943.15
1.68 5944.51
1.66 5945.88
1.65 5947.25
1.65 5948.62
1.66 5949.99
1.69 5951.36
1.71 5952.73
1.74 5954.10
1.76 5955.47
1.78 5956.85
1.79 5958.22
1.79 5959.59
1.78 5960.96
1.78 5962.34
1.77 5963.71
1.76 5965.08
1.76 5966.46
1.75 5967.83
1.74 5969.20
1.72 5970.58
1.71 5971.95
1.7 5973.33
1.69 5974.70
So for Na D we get 0.45 Angstrom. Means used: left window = 1.72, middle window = 1.69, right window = 1.7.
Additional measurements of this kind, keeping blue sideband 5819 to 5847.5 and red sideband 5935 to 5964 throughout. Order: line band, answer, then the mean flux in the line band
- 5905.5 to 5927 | 0.69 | 1.68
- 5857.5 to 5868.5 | 0.30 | 1.69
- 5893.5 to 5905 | 0.54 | 1.66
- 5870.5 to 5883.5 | -0.41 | 1.79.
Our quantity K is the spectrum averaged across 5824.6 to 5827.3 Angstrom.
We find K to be 1.68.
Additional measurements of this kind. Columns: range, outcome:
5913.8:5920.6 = 1.68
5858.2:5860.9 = 1.74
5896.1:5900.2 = 1.64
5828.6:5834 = 1.77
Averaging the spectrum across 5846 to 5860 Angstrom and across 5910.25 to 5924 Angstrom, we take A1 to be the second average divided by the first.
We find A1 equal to 0.95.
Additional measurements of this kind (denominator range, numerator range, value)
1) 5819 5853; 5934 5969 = 1.00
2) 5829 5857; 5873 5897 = 0.97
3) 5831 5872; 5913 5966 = 0.98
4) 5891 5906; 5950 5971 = 1.06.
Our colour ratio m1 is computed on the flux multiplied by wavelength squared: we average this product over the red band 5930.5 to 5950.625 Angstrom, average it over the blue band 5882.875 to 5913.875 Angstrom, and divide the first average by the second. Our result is 1.0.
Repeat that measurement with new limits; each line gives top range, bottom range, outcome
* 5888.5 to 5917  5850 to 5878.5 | 0.97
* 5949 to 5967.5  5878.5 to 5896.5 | 1.07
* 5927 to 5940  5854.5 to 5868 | 1.03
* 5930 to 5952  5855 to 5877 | 1.01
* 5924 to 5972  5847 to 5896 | 1.03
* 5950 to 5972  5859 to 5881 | 1.04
